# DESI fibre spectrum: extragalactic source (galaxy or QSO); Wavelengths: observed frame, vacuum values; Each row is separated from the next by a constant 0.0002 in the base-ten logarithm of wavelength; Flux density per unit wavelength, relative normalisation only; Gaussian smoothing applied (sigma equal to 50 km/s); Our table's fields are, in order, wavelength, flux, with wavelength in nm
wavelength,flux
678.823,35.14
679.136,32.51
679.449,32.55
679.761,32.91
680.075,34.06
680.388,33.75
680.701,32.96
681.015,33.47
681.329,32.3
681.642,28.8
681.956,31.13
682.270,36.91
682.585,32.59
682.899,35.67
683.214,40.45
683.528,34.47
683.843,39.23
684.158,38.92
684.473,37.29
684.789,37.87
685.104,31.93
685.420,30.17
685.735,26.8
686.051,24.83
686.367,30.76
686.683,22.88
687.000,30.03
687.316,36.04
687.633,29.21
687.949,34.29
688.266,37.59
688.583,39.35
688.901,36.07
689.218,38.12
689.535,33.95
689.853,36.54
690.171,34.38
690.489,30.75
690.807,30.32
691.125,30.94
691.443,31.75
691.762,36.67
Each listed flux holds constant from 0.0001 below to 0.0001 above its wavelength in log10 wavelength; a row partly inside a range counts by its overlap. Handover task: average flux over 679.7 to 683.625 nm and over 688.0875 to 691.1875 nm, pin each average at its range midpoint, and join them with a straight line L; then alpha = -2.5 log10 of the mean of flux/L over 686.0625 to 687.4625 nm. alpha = 0.176 mag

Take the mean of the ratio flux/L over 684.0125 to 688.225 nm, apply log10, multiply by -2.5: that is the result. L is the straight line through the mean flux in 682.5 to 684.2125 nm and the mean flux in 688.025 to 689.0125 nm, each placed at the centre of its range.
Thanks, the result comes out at 0.17 mag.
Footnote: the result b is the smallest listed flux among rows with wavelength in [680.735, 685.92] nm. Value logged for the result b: 26.8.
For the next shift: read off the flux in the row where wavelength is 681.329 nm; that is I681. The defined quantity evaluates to 32.3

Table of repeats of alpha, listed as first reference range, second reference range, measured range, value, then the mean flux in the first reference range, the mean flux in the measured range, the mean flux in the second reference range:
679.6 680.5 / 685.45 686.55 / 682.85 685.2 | -0.25 mag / 33.6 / 37.2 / 27.7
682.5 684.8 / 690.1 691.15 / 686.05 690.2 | 0.00 mag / 37.2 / 33.4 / 31.5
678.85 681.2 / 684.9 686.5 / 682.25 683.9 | -0.17 mag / 33.3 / 36.4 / 29.1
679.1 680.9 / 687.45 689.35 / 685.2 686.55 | 0.23 mag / 33.2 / 28.2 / 35.7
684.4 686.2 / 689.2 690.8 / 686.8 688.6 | -0.04 mag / 31.2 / 33.8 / 34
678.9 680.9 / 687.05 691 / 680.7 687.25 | 0.03 mag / 33.2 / 32.9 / 34.6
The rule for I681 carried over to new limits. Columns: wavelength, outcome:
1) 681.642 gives 28.8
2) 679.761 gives 32.91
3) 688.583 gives 39.35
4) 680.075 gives 34.06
